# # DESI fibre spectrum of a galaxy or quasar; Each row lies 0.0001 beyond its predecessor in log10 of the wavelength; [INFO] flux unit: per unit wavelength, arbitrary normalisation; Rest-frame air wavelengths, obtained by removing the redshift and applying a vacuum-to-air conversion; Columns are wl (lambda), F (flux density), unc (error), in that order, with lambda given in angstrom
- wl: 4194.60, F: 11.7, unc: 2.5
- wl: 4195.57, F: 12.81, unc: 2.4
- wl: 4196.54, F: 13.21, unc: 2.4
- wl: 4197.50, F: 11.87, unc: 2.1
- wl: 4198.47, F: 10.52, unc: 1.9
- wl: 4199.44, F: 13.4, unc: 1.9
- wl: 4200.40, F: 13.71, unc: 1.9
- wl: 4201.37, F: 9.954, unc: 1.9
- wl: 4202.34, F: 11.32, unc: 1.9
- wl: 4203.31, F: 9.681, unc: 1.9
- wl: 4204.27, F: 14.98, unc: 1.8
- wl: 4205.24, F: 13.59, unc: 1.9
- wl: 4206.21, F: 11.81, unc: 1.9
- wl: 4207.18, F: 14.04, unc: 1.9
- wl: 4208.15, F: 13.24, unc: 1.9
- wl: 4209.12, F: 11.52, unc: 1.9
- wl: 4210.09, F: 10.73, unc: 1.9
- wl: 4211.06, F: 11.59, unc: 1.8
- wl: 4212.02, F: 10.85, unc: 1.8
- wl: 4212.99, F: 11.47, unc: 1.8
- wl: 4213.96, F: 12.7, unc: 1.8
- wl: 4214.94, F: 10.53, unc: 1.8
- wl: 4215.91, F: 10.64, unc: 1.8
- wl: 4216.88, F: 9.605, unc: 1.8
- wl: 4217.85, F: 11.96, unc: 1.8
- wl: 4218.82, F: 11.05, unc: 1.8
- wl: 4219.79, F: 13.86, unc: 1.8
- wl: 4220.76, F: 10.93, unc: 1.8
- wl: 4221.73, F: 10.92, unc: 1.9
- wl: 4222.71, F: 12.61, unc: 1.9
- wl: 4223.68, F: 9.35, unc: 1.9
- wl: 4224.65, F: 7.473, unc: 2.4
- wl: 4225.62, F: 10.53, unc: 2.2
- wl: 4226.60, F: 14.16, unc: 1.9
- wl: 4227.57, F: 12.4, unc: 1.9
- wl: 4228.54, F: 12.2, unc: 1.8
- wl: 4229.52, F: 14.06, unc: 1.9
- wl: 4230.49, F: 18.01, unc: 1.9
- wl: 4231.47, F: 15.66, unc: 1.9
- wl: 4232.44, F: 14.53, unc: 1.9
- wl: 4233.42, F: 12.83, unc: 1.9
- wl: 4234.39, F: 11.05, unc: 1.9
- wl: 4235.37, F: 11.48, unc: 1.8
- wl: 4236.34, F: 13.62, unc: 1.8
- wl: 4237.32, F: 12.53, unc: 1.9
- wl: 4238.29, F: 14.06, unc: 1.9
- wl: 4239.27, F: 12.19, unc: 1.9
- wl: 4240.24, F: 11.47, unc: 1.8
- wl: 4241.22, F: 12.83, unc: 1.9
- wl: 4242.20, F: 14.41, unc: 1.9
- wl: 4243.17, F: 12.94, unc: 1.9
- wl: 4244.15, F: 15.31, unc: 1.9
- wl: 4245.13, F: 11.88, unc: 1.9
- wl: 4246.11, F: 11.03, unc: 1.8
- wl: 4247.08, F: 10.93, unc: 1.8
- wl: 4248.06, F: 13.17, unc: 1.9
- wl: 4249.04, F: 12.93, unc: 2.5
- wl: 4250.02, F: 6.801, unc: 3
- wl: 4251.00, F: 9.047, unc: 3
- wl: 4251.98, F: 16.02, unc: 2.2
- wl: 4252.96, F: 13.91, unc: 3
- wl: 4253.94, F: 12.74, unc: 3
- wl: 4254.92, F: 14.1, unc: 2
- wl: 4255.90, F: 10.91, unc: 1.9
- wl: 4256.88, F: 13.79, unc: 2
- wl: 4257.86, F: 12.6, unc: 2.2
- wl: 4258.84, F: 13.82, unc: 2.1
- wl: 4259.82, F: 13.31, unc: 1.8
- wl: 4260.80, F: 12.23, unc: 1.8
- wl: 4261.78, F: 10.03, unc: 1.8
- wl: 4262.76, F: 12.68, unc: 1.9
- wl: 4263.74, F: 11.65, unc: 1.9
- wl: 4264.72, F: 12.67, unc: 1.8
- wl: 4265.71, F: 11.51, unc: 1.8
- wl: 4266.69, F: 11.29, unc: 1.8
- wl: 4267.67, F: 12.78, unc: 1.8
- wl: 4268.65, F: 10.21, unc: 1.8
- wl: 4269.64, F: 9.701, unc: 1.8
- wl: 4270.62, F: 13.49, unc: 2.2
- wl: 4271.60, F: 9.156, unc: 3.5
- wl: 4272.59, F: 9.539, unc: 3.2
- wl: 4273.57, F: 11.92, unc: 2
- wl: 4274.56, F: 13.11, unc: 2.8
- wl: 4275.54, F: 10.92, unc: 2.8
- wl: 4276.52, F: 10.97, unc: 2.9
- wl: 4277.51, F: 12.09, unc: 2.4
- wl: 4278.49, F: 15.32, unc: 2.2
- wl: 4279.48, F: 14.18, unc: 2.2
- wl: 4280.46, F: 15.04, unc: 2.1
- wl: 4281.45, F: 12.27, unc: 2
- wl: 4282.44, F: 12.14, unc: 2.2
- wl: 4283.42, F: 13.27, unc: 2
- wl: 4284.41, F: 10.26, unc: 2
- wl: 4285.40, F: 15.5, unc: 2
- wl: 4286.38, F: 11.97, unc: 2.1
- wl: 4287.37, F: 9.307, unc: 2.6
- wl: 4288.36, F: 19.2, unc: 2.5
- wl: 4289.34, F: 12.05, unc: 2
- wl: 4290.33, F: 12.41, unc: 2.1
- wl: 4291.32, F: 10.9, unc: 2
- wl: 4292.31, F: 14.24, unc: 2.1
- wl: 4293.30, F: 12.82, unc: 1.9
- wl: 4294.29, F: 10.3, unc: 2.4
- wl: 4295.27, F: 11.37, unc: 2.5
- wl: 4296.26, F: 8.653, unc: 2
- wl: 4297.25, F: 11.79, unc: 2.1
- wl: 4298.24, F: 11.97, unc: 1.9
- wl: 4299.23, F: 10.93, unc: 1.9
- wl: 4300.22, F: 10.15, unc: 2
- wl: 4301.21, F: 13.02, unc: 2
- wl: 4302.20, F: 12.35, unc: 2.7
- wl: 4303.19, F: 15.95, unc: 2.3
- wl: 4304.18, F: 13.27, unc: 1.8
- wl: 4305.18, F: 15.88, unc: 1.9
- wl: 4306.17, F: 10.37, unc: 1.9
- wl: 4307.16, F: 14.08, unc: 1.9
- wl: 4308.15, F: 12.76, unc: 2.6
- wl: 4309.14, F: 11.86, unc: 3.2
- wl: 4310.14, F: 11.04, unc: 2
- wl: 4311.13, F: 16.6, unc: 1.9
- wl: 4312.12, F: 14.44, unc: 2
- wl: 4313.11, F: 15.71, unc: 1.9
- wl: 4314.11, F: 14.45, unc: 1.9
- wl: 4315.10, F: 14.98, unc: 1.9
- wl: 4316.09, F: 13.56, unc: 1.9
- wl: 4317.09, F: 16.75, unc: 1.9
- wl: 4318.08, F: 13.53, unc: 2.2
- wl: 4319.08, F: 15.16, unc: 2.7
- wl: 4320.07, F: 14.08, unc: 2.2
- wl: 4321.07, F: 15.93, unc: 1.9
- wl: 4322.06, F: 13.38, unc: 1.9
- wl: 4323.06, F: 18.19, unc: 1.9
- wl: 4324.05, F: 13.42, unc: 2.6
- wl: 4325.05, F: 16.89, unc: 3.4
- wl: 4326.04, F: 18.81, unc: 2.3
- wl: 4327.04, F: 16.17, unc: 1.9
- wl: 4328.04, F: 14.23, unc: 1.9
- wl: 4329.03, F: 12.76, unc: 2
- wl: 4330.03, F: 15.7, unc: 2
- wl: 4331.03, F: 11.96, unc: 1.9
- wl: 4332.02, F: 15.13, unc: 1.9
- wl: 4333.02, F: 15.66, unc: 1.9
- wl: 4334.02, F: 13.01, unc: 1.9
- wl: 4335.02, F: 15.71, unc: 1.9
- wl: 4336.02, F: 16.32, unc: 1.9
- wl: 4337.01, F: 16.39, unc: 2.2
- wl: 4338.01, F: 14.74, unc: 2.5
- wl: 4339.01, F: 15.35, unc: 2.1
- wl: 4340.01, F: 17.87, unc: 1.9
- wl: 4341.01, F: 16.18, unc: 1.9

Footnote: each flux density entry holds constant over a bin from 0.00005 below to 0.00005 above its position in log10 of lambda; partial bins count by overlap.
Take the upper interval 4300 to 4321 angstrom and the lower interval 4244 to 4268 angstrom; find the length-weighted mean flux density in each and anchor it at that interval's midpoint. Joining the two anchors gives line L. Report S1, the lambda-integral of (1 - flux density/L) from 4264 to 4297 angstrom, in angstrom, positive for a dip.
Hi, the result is 2.2 angstrom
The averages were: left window 12.2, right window 13.9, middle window 12.1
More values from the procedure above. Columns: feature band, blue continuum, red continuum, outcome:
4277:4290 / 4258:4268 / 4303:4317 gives -0.3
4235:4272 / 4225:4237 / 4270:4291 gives 2.0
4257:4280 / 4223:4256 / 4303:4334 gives 2.2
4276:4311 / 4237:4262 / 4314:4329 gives 3.9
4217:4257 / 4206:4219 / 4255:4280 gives -2.3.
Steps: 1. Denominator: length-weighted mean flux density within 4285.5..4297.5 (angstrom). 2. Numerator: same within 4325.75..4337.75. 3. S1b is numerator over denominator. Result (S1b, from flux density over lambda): 1.24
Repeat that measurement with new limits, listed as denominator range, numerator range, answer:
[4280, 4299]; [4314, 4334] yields 1.21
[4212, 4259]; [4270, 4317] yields 1.03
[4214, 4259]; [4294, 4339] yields 1.13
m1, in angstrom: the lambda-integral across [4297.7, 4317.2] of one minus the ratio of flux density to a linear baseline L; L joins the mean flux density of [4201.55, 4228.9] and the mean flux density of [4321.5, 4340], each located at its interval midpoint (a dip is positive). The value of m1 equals 1.5 angstrom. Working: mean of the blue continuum 11.6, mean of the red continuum 15.3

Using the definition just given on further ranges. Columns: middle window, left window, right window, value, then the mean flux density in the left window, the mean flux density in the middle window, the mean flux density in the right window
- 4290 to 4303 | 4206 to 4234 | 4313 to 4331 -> 2.41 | 12.1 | 11.7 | 15.1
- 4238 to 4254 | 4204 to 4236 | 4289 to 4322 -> 0.06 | 12.2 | 12.4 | 13.1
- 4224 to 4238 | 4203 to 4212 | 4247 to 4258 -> -0.64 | 12.3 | 12.9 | 12.3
